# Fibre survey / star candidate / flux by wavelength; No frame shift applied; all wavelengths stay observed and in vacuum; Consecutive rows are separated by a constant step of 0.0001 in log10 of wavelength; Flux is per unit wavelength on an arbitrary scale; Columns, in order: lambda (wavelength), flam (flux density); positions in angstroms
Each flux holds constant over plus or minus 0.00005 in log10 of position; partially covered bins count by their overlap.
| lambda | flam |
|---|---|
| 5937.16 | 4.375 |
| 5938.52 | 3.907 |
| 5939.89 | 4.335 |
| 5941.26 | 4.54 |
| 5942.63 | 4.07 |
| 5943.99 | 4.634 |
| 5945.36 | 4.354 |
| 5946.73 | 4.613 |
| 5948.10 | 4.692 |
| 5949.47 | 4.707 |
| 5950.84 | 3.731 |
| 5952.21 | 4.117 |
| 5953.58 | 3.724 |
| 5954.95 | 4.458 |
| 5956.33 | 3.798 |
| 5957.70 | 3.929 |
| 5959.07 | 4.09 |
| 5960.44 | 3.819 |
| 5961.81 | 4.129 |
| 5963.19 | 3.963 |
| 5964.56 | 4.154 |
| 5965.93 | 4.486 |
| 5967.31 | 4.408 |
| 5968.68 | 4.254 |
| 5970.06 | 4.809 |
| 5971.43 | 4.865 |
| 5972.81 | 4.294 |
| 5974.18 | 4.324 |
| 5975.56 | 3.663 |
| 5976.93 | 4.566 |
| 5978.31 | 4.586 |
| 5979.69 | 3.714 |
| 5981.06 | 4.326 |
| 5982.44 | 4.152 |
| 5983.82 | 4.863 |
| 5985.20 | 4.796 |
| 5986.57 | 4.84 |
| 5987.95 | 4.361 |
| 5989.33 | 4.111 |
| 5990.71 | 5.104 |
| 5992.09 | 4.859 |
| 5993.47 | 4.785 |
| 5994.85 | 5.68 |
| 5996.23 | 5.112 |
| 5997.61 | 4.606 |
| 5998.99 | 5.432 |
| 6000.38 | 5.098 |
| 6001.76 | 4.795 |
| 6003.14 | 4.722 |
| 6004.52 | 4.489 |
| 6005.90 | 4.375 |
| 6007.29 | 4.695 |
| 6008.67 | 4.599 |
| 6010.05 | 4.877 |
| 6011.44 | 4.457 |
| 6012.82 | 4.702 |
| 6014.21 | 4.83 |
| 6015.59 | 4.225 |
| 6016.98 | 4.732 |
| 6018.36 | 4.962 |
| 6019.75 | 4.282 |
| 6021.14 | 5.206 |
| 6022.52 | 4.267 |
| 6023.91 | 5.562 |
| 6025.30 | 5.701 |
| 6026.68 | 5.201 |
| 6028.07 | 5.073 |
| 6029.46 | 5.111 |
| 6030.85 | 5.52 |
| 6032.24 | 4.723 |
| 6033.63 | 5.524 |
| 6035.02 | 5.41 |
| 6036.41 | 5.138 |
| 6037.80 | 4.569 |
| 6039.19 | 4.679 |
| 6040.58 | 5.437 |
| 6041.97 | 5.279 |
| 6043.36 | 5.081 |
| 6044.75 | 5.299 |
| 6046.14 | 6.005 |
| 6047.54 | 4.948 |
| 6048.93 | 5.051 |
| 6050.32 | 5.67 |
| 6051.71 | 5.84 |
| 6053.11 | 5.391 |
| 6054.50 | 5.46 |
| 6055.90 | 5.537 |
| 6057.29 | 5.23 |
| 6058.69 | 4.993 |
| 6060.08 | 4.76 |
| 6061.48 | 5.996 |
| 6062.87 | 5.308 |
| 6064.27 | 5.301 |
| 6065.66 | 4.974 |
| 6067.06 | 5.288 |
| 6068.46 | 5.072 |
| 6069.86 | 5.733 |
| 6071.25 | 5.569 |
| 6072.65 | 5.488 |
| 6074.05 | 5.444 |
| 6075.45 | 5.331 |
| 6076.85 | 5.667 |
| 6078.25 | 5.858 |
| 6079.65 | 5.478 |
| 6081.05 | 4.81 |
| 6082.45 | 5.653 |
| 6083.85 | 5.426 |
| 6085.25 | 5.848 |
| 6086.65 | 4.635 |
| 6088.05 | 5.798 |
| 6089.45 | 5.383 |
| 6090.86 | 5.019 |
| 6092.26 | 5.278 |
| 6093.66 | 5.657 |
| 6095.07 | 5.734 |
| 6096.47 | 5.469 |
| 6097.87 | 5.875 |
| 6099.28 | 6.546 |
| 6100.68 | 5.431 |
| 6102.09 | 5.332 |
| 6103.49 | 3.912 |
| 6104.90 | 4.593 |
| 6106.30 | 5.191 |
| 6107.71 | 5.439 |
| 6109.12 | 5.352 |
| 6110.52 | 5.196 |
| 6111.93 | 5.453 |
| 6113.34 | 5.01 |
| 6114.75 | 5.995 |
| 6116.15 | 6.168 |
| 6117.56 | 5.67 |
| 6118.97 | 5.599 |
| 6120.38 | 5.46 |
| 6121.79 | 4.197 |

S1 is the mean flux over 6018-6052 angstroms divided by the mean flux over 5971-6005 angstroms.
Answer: 1.11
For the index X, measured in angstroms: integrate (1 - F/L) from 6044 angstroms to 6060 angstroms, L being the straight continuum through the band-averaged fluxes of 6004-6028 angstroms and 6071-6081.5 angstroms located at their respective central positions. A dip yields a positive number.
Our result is -0.6 angstroms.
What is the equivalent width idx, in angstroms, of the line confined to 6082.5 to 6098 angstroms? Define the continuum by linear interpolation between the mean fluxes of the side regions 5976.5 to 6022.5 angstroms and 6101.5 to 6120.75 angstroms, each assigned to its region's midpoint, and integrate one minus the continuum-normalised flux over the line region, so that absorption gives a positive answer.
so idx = -0.8 angstroms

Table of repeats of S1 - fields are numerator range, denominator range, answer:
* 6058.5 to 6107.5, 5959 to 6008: 1.18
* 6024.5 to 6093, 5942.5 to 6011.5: 1.19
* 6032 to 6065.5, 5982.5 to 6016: 1.11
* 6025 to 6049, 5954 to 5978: 1.23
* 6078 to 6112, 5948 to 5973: 1.27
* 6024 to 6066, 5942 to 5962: 1.26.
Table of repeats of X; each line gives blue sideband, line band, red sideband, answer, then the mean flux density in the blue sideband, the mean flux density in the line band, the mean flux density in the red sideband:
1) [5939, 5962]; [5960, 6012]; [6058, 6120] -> -0.4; 4.22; 4.56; 5.4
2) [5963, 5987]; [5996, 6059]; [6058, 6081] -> -1.3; 4.4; 5.04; 5.38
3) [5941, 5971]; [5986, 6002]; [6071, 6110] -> -1.1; 4.25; 4.9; 5.4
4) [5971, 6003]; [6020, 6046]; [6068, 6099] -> -0.6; 4.65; 5.16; 5.48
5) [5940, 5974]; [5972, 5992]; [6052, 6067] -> 0.5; 4.28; 4.42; 5.31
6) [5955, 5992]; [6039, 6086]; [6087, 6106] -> -2.8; 4.33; 5.39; 5.37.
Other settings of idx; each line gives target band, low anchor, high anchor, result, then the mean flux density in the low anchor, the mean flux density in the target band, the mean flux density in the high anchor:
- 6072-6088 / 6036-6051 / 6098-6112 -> -0.6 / 5.2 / 5.44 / 5.26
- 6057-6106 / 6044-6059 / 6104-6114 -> -0.9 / 5.41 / 5.37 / 5.15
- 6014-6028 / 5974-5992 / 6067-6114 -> -0.4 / 4.43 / 4.91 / 5.38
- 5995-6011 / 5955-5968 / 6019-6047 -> -0.4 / 4.1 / 4.82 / 5.15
